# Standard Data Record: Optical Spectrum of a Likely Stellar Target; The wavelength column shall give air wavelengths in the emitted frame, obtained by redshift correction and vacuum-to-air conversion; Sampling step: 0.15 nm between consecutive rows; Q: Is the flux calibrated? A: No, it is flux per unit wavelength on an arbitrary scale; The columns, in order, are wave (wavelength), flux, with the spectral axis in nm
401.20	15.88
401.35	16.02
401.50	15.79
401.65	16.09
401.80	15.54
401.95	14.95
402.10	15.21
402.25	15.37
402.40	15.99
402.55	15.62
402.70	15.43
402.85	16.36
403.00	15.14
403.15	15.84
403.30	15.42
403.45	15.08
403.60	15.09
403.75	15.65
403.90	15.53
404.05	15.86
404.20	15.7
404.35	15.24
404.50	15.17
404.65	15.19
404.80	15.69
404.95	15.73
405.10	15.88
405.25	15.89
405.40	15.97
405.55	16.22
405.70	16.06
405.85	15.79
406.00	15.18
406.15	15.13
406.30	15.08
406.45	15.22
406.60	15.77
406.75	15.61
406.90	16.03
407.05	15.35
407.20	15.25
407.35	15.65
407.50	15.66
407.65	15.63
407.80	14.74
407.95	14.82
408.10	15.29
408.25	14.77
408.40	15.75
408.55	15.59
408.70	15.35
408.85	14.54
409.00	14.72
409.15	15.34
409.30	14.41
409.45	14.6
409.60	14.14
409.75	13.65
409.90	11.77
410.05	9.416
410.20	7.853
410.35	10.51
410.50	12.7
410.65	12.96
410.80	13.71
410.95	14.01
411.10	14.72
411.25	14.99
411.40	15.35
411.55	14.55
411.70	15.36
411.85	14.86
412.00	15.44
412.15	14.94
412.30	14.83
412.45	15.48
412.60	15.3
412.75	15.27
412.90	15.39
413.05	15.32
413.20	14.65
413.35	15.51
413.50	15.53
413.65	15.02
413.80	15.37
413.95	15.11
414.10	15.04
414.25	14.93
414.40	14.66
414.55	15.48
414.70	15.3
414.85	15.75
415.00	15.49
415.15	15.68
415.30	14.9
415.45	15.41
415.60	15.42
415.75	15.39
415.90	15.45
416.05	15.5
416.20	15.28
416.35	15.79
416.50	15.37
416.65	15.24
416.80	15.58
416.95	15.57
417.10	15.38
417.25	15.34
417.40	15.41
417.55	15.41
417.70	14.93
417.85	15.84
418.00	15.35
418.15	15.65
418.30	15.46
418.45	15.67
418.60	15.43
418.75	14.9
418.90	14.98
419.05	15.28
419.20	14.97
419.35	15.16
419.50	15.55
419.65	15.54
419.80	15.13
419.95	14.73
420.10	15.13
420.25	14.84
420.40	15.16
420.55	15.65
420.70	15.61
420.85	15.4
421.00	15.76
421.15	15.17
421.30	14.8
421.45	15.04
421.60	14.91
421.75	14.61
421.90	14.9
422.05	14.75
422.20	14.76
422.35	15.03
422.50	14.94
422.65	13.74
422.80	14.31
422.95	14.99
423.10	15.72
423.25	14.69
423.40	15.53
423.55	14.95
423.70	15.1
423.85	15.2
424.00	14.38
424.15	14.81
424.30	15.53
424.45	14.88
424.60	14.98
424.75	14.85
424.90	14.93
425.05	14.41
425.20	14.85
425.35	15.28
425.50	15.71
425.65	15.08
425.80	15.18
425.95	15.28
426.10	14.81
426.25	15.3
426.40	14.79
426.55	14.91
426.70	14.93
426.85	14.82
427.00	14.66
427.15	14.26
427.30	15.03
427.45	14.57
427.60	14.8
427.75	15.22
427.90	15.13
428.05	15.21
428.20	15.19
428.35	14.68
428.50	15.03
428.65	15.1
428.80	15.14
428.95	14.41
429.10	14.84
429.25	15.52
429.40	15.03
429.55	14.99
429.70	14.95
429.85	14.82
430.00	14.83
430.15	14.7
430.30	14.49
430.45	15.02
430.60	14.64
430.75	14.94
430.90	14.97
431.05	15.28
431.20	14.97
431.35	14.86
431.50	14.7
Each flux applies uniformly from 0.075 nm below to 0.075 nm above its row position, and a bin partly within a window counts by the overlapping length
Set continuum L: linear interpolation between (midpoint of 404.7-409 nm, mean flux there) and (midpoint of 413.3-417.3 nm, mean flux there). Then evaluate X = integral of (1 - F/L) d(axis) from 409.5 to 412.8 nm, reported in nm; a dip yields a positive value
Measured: 0.363 nm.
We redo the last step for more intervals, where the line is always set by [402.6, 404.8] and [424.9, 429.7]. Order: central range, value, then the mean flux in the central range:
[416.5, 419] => -0.033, 15.4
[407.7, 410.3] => 0.248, 13.9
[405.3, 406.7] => -0.015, 15.6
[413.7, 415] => 0.003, 15.2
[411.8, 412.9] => 0.008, 15.2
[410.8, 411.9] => 0.040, 14.8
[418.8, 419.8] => -0.005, 15.2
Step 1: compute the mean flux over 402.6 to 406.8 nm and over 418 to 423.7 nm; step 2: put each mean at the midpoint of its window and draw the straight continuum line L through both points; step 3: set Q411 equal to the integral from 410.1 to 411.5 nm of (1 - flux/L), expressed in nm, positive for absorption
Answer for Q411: 0.223 nm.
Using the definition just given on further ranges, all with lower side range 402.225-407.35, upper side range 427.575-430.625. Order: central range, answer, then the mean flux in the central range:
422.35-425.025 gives 0.03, 14.9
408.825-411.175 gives 0.37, 13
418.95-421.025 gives -0.01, 15.3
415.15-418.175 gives -0.03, 15.4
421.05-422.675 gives 0.03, 14.8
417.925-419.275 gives -0.01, 15.3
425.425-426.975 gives 0.00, 15.1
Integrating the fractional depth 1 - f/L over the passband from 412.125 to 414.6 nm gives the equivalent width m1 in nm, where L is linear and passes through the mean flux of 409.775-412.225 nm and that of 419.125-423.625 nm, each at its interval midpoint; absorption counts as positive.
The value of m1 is -0.262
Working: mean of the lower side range 13.3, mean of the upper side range 15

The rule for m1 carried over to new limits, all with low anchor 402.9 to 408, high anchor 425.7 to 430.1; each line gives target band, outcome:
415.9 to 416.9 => -0.01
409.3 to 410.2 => 0.17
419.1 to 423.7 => 0.02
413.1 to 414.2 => 0.01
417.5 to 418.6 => -0.02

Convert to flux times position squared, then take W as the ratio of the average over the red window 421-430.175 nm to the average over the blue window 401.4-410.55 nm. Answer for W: 1.1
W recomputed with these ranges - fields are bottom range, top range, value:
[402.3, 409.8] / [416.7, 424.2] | 1.06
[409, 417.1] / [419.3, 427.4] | 1.08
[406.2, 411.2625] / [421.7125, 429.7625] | 1.14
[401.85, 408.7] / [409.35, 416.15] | 0.97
